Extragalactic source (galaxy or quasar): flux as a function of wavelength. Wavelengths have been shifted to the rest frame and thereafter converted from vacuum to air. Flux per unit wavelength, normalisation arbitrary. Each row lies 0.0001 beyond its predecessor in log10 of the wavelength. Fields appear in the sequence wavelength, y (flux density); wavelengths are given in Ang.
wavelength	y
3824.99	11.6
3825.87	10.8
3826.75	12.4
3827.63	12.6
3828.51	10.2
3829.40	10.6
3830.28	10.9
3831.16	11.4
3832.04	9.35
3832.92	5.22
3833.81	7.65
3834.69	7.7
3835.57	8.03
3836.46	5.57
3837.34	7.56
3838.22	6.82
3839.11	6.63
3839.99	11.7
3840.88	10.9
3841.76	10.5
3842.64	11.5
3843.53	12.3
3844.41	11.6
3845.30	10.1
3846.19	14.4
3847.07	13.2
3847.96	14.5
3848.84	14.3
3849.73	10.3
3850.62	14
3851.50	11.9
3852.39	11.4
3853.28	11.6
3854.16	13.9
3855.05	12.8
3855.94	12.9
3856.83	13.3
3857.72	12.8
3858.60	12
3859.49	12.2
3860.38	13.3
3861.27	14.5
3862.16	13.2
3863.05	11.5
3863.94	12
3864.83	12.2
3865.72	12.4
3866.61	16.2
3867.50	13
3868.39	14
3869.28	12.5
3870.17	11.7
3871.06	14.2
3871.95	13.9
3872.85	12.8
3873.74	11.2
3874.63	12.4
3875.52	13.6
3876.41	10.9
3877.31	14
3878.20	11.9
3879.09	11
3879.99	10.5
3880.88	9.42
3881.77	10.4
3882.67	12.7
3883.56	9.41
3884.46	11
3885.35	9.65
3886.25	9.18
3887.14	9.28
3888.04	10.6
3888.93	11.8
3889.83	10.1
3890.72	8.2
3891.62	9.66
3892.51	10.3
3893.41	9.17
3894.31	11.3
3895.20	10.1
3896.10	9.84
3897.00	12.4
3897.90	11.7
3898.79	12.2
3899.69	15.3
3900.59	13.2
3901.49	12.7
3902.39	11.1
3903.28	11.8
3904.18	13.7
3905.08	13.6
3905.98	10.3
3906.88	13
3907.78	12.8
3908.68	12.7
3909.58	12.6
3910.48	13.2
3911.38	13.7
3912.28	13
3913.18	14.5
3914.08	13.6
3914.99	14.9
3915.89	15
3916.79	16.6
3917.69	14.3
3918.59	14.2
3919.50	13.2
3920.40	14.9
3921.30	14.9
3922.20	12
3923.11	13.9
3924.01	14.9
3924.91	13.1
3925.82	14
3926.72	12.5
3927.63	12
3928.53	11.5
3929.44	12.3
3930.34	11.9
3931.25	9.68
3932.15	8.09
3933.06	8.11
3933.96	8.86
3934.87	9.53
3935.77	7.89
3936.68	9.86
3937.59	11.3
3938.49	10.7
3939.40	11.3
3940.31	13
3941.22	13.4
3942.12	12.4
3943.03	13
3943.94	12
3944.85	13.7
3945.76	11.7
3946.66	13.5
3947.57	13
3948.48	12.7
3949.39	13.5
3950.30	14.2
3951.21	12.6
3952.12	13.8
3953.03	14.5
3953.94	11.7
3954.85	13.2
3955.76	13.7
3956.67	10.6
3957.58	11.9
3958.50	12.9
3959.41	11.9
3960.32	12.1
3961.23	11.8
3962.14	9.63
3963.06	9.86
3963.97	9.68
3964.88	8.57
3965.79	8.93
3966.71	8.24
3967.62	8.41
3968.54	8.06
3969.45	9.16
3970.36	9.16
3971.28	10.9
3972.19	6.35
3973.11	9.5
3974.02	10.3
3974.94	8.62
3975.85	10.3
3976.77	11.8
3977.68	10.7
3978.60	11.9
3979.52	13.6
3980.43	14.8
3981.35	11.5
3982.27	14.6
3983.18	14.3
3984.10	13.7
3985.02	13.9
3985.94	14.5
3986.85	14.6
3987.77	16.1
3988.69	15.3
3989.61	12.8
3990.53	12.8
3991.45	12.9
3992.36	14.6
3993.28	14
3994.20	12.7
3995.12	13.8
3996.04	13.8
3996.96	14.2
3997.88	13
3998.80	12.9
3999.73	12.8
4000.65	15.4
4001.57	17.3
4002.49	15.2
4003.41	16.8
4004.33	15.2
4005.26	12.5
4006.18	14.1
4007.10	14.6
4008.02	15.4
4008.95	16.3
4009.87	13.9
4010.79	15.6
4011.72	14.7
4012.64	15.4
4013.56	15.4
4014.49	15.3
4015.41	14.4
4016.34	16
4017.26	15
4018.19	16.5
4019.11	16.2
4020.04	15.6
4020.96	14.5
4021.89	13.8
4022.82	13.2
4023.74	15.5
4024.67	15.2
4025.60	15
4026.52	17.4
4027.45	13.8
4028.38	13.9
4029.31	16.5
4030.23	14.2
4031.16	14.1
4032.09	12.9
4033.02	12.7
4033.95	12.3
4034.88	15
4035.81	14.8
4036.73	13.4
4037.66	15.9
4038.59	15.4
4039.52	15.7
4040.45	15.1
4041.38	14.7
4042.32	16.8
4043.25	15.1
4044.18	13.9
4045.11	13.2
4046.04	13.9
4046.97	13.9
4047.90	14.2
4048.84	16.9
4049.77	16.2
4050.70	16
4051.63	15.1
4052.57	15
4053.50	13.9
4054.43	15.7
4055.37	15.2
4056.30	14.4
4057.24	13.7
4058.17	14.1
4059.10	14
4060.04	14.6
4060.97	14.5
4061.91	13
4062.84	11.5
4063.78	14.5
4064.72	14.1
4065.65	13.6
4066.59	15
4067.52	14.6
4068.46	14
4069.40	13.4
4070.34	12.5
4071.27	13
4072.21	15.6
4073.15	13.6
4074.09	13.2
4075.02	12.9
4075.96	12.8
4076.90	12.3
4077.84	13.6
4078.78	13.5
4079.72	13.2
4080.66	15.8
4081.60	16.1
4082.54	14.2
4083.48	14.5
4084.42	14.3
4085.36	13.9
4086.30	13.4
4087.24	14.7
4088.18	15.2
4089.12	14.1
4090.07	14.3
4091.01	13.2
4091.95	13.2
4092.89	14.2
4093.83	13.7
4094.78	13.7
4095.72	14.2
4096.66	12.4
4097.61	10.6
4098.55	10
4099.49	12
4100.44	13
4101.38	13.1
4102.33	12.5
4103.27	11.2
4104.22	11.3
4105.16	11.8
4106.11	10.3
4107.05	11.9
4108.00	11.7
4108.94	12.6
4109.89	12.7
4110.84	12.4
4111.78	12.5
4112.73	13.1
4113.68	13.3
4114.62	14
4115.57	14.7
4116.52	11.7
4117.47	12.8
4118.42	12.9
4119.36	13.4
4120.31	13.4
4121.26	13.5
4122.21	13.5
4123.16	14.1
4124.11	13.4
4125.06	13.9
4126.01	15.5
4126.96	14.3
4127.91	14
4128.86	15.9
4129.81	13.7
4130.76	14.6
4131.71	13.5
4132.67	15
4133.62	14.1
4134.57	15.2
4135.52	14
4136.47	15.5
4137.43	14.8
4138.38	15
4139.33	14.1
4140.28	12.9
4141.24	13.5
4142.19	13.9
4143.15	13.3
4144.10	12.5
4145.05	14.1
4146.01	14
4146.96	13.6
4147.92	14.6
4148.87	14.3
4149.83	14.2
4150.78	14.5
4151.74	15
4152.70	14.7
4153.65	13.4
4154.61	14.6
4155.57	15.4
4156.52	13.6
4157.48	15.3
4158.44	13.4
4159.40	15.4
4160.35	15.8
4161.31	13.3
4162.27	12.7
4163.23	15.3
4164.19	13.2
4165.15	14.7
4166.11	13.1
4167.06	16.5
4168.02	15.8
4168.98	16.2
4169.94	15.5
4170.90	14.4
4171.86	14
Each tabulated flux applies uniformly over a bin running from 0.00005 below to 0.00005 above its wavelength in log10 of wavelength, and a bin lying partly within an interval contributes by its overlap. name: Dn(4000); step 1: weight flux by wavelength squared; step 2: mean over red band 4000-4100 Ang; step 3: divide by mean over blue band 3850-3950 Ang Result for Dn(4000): 1.3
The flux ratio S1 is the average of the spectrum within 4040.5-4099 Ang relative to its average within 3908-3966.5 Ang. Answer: 1.14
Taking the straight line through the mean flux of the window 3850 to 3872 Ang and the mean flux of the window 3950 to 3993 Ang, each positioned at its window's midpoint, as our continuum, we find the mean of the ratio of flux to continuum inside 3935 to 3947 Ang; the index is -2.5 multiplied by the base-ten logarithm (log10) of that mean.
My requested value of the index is 0.03 mag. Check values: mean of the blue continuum 12.9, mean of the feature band 11.8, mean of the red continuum 11.8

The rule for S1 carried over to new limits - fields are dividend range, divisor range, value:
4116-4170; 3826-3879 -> 1.22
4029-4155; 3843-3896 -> 1.16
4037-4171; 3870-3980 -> 1.19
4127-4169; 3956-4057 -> 1.06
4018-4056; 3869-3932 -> 1.21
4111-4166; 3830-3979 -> 1.21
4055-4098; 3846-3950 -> 1.13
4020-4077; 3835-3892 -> 1.24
